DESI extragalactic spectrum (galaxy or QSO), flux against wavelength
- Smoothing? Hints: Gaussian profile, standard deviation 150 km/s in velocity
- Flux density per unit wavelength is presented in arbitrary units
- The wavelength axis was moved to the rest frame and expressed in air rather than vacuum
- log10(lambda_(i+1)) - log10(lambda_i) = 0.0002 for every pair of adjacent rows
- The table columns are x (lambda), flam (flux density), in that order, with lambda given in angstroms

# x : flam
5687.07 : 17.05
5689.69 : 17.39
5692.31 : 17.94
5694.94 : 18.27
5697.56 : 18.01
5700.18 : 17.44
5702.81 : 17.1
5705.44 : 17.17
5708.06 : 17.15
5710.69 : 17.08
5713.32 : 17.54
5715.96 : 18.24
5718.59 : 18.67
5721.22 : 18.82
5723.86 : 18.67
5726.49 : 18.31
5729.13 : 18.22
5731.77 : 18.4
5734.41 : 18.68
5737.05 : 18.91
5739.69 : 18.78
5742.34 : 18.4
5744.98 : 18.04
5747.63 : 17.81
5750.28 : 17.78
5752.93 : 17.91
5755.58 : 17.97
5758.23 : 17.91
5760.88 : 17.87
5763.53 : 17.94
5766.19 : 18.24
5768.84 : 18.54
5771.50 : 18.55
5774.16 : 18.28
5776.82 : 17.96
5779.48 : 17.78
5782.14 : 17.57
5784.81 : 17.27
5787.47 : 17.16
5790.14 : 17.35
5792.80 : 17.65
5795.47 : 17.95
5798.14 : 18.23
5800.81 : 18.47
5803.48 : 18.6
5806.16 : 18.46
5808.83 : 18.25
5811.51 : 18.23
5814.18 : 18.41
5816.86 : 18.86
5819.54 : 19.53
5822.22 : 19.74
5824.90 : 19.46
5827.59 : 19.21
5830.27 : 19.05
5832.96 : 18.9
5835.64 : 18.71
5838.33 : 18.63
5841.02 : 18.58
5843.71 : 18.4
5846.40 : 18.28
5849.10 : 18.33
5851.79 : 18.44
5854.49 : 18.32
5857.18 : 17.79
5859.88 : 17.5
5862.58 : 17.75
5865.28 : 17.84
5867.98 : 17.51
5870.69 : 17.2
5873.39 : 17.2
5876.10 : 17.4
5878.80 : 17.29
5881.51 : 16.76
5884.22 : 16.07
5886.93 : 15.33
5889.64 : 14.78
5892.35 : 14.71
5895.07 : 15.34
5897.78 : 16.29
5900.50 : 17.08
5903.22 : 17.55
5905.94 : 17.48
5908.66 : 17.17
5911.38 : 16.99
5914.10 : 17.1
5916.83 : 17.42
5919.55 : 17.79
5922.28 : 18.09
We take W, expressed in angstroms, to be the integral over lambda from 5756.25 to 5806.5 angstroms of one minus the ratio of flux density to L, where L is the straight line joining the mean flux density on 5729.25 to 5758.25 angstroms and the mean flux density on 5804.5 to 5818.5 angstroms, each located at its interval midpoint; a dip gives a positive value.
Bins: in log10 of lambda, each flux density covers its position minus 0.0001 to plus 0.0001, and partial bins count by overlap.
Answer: 1.1 angstroms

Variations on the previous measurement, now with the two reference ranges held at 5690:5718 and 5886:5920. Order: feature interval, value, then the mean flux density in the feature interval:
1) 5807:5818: -0.91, 18.4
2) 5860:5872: -0.60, 17.6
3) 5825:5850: -2.72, 18.7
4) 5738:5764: -1.05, 18.1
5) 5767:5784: -0.86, 18.1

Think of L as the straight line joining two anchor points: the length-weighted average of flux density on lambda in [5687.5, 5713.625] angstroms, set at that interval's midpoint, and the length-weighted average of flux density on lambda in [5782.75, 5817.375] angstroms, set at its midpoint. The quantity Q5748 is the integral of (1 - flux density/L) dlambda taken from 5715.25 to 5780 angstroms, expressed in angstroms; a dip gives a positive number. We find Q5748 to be -1.91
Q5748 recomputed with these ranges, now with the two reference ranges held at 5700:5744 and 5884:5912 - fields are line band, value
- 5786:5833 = -3.7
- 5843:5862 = -1.6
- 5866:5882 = -0.8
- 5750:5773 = -0.5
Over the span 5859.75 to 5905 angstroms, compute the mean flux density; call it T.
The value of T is 16.7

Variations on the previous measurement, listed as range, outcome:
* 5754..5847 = 18.3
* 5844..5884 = 17.7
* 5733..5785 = 18.1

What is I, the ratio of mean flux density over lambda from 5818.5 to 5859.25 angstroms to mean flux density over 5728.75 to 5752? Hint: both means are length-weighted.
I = 1.02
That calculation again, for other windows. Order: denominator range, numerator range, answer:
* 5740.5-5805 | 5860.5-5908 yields 0.93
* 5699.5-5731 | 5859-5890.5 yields 0.95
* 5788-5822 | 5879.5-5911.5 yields 0.89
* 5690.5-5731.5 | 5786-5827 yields 1.03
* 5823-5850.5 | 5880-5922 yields 0.88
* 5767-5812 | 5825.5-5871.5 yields 1.02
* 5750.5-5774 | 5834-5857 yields 1.02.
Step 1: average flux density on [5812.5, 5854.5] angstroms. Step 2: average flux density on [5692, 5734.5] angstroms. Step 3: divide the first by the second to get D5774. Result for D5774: 1.0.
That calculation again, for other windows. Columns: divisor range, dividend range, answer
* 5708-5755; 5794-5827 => 1.03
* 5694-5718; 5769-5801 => 1.02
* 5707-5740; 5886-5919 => 0.90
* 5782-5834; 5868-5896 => 0.88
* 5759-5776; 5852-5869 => 0.98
